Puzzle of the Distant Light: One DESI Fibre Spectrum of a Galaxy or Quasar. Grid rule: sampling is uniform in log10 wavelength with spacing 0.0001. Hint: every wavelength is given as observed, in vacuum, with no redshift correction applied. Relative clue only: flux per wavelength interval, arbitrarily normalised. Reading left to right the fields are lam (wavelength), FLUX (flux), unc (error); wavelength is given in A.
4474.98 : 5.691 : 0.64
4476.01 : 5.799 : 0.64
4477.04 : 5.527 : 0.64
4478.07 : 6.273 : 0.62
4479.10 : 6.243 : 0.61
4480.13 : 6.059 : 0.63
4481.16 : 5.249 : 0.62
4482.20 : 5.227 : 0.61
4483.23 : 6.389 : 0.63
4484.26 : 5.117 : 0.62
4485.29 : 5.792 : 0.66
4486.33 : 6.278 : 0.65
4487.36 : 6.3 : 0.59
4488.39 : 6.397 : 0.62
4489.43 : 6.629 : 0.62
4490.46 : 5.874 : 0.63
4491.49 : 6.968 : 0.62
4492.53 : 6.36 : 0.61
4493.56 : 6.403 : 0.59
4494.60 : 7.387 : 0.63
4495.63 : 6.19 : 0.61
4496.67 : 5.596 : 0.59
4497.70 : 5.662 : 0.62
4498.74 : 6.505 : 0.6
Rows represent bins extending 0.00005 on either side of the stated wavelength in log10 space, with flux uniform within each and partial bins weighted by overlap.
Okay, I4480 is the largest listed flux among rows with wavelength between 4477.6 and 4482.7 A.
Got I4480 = 6.273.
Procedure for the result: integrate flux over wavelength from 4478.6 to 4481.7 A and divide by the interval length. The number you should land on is 5.84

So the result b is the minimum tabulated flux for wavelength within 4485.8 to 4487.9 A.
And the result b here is 6.278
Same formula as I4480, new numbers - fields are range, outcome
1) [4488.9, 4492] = 6.968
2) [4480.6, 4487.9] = 6.389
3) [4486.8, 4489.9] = 6.629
